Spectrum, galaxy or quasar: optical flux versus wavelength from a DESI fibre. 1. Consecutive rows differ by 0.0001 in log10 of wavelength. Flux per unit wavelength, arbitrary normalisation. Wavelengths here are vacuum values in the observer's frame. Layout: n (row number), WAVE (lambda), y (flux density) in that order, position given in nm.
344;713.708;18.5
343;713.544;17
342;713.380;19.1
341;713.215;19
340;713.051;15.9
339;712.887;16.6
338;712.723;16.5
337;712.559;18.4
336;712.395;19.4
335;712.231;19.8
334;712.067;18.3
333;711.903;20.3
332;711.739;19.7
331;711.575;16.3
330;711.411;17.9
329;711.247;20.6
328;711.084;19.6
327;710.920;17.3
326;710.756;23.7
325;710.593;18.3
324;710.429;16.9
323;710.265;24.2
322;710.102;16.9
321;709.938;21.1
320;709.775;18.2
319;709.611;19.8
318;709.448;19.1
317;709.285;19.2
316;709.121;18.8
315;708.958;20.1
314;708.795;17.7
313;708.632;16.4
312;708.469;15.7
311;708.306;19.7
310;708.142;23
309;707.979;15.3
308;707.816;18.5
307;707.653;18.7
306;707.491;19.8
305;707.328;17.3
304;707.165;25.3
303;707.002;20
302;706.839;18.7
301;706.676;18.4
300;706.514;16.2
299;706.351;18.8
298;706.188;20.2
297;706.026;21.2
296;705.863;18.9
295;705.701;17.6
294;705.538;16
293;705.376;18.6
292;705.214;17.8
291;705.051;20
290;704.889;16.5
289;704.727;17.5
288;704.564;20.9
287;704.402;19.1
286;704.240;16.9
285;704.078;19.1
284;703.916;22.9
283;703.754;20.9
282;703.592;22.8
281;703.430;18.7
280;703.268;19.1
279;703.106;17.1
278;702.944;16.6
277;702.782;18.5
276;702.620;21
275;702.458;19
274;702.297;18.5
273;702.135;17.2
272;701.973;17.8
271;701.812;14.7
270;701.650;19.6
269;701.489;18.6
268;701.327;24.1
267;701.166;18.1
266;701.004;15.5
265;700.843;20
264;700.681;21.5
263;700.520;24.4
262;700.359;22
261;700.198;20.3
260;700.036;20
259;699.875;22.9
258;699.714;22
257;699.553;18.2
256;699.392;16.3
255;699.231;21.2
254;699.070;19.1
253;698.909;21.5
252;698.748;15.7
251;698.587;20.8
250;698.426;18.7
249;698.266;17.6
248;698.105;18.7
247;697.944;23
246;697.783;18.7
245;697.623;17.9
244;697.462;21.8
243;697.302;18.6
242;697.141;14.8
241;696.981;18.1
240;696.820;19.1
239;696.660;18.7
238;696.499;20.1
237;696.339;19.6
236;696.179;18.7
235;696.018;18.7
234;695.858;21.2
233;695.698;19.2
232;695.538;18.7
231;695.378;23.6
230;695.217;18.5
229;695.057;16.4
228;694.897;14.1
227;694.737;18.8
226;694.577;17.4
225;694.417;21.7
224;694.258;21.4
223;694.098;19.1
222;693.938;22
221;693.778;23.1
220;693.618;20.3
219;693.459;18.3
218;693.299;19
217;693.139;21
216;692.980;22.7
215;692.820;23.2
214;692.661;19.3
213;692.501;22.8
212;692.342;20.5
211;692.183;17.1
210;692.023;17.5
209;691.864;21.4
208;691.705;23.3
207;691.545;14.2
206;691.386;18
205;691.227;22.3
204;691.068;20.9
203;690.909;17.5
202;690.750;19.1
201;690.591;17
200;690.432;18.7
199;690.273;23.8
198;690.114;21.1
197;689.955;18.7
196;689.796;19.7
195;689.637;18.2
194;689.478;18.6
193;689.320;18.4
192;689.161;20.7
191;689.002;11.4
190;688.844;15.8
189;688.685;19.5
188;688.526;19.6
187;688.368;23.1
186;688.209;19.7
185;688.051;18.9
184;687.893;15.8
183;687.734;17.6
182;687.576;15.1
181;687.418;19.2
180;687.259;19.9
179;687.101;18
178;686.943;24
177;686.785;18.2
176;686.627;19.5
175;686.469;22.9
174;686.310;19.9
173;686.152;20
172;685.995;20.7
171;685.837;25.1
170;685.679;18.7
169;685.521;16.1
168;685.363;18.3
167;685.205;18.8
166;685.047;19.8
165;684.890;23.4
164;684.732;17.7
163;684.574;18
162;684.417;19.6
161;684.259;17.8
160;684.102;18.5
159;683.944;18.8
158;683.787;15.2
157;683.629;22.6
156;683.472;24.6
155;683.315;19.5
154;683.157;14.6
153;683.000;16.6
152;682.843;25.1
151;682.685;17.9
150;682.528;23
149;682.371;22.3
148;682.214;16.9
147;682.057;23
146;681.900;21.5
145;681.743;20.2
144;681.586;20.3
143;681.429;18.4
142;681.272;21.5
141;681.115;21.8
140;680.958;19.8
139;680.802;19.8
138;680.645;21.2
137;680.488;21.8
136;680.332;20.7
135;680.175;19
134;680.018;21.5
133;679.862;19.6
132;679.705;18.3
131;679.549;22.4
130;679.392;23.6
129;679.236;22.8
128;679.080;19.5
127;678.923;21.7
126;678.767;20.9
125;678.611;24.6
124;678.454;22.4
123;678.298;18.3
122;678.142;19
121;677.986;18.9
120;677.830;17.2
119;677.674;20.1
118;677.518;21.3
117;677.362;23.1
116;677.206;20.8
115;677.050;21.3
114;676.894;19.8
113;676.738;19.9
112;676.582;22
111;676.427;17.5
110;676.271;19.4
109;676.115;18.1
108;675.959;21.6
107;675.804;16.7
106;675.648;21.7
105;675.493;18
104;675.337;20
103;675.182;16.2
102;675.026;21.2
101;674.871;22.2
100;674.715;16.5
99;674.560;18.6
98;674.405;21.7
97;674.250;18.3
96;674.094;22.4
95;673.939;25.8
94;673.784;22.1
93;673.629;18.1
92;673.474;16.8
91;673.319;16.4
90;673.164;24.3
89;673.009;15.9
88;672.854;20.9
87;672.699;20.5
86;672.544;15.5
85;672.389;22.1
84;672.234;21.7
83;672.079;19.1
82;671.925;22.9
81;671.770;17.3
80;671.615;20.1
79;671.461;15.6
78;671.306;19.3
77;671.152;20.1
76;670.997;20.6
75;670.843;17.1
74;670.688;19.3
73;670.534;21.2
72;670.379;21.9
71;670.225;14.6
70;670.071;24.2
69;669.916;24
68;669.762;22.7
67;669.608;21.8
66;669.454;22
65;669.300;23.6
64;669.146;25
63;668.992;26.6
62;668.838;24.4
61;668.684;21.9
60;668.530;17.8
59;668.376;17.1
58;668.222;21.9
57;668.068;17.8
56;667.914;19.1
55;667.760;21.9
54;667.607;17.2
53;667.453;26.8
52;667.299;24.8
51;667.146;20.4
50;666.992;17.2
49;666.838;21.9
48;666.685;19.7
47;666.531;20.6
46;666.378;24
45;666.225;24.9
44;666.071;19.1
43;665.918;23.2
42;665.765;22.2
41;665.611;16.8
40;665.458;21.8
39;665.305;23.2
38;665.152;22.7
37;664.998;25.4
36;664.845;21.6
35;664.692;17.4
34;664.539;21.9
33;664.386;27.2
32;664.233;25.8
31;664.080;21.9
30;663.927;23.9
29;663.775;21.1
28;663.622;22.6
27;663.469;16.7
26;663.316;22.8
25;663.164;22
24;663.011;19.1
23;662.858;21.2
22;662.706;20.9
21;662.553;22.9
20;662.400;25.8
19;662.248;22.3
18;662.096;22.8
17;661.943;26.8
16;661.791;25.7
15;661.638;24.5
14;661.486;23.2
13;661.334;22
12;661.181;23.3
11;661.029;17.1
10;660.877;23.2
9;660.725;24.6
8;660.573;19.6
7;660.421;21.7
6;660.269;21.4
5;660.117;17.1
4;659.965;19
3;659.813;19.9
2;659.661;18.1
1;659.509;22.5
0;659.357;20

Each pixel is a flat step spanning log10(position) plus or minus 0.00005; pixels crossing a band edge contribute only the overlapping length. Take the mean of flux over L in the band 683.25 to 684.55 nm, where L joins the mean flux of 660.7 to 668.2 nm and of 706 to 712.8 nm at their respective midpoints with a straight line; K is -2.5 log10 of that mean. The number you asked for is 0.07 mag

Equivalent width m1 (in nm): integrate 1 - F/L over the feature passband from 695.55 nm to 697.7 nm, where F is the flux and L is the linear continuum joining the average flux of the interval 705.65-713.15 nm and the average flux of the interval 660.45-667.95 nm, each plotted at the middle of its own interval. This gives 0.095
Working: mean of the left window 22.1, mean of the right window 18.9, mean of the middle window 19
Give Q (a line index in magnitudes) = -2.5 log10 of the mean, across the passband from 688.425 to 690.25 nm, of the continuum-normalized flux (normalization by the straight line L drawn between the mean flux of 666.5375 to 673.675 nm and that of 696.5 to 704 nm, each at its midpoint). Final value 0.07 mag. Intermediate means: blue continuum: 20.5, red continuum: 19.4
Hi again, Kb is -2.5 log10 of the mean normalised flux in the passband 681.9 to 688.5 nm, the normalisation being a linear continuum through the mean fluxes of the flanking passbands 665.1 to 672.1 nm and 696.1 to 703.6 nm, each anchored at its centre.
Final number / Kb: 0.02 mag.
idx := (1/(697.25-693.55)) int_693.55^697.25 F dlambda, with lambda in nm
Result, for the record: 19.3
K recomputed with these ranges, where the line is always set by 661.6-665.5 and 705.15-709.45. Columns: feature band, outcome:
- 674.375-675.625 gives 0.124 mag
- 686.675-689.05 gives 0.112 mag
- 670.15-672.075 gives 0.149 mag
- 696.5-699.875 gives 0.025 mag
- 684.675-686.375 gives 0.044 mag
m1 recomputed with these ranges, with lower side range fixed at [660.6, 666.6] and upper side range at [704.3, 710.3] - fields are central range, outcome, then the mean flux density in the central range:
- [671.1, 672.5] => 0.132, 19.7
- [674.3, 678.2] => 0.306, 19.7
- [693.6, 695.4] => 0.034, 19.5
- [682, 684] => 0.082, 20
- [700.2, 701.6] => -0.077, 20.5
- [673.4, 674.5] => 0.043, 20.7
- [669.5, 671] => 0.075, 20.8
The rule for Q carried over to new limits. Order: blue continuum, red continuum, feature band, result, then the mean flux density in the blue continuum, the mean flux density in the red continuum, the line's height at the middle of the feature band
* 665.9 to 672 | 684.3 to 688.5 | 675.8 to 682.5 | -0.02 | 21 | 19.5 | 20.1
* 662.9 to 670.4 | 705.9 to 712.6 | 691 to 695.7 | 0.01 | 21.7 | 19.1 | 20.1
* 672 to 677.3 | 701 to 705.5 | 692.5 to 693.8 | -0.09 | 19.8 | 18.9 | 19.2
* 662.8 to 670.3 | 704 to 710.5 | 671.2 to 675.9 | 0.09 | 21.7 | 18.9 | 21.2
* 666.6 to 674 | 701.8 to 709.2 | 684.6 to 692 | 0.02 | 20.6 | 18.8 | 19.7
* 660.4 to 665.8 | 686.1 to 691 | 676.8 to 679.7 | -0.03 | 22.3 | 19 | 20.4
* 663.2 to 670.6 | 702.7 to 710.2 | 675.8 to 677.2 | 0.07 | 21.8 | 18.9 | 21.1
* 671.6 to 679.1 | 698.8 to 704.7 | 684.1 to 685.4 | 0.04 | 20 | 19.6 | 19.9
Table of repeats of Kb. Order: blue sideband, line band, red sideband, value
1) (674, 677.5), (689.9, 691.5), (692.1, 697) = 0.010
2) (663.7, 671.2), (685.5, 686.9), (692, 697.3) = -0.011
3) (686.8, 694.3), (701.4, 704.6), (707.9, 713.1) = 0.006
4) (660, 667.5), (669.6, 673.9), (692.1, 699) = 0.083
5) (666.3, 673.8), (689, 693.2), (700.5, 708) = -0.004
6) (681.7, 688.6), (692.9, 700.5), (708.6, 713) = -0.014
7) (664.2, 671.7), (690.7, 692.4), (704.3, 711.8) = 0.038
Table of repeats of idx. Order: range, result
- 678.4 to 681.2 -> 21.2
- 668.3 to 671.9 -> 20.8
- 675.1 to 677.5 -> 19.8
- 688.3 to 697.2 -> 19.4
